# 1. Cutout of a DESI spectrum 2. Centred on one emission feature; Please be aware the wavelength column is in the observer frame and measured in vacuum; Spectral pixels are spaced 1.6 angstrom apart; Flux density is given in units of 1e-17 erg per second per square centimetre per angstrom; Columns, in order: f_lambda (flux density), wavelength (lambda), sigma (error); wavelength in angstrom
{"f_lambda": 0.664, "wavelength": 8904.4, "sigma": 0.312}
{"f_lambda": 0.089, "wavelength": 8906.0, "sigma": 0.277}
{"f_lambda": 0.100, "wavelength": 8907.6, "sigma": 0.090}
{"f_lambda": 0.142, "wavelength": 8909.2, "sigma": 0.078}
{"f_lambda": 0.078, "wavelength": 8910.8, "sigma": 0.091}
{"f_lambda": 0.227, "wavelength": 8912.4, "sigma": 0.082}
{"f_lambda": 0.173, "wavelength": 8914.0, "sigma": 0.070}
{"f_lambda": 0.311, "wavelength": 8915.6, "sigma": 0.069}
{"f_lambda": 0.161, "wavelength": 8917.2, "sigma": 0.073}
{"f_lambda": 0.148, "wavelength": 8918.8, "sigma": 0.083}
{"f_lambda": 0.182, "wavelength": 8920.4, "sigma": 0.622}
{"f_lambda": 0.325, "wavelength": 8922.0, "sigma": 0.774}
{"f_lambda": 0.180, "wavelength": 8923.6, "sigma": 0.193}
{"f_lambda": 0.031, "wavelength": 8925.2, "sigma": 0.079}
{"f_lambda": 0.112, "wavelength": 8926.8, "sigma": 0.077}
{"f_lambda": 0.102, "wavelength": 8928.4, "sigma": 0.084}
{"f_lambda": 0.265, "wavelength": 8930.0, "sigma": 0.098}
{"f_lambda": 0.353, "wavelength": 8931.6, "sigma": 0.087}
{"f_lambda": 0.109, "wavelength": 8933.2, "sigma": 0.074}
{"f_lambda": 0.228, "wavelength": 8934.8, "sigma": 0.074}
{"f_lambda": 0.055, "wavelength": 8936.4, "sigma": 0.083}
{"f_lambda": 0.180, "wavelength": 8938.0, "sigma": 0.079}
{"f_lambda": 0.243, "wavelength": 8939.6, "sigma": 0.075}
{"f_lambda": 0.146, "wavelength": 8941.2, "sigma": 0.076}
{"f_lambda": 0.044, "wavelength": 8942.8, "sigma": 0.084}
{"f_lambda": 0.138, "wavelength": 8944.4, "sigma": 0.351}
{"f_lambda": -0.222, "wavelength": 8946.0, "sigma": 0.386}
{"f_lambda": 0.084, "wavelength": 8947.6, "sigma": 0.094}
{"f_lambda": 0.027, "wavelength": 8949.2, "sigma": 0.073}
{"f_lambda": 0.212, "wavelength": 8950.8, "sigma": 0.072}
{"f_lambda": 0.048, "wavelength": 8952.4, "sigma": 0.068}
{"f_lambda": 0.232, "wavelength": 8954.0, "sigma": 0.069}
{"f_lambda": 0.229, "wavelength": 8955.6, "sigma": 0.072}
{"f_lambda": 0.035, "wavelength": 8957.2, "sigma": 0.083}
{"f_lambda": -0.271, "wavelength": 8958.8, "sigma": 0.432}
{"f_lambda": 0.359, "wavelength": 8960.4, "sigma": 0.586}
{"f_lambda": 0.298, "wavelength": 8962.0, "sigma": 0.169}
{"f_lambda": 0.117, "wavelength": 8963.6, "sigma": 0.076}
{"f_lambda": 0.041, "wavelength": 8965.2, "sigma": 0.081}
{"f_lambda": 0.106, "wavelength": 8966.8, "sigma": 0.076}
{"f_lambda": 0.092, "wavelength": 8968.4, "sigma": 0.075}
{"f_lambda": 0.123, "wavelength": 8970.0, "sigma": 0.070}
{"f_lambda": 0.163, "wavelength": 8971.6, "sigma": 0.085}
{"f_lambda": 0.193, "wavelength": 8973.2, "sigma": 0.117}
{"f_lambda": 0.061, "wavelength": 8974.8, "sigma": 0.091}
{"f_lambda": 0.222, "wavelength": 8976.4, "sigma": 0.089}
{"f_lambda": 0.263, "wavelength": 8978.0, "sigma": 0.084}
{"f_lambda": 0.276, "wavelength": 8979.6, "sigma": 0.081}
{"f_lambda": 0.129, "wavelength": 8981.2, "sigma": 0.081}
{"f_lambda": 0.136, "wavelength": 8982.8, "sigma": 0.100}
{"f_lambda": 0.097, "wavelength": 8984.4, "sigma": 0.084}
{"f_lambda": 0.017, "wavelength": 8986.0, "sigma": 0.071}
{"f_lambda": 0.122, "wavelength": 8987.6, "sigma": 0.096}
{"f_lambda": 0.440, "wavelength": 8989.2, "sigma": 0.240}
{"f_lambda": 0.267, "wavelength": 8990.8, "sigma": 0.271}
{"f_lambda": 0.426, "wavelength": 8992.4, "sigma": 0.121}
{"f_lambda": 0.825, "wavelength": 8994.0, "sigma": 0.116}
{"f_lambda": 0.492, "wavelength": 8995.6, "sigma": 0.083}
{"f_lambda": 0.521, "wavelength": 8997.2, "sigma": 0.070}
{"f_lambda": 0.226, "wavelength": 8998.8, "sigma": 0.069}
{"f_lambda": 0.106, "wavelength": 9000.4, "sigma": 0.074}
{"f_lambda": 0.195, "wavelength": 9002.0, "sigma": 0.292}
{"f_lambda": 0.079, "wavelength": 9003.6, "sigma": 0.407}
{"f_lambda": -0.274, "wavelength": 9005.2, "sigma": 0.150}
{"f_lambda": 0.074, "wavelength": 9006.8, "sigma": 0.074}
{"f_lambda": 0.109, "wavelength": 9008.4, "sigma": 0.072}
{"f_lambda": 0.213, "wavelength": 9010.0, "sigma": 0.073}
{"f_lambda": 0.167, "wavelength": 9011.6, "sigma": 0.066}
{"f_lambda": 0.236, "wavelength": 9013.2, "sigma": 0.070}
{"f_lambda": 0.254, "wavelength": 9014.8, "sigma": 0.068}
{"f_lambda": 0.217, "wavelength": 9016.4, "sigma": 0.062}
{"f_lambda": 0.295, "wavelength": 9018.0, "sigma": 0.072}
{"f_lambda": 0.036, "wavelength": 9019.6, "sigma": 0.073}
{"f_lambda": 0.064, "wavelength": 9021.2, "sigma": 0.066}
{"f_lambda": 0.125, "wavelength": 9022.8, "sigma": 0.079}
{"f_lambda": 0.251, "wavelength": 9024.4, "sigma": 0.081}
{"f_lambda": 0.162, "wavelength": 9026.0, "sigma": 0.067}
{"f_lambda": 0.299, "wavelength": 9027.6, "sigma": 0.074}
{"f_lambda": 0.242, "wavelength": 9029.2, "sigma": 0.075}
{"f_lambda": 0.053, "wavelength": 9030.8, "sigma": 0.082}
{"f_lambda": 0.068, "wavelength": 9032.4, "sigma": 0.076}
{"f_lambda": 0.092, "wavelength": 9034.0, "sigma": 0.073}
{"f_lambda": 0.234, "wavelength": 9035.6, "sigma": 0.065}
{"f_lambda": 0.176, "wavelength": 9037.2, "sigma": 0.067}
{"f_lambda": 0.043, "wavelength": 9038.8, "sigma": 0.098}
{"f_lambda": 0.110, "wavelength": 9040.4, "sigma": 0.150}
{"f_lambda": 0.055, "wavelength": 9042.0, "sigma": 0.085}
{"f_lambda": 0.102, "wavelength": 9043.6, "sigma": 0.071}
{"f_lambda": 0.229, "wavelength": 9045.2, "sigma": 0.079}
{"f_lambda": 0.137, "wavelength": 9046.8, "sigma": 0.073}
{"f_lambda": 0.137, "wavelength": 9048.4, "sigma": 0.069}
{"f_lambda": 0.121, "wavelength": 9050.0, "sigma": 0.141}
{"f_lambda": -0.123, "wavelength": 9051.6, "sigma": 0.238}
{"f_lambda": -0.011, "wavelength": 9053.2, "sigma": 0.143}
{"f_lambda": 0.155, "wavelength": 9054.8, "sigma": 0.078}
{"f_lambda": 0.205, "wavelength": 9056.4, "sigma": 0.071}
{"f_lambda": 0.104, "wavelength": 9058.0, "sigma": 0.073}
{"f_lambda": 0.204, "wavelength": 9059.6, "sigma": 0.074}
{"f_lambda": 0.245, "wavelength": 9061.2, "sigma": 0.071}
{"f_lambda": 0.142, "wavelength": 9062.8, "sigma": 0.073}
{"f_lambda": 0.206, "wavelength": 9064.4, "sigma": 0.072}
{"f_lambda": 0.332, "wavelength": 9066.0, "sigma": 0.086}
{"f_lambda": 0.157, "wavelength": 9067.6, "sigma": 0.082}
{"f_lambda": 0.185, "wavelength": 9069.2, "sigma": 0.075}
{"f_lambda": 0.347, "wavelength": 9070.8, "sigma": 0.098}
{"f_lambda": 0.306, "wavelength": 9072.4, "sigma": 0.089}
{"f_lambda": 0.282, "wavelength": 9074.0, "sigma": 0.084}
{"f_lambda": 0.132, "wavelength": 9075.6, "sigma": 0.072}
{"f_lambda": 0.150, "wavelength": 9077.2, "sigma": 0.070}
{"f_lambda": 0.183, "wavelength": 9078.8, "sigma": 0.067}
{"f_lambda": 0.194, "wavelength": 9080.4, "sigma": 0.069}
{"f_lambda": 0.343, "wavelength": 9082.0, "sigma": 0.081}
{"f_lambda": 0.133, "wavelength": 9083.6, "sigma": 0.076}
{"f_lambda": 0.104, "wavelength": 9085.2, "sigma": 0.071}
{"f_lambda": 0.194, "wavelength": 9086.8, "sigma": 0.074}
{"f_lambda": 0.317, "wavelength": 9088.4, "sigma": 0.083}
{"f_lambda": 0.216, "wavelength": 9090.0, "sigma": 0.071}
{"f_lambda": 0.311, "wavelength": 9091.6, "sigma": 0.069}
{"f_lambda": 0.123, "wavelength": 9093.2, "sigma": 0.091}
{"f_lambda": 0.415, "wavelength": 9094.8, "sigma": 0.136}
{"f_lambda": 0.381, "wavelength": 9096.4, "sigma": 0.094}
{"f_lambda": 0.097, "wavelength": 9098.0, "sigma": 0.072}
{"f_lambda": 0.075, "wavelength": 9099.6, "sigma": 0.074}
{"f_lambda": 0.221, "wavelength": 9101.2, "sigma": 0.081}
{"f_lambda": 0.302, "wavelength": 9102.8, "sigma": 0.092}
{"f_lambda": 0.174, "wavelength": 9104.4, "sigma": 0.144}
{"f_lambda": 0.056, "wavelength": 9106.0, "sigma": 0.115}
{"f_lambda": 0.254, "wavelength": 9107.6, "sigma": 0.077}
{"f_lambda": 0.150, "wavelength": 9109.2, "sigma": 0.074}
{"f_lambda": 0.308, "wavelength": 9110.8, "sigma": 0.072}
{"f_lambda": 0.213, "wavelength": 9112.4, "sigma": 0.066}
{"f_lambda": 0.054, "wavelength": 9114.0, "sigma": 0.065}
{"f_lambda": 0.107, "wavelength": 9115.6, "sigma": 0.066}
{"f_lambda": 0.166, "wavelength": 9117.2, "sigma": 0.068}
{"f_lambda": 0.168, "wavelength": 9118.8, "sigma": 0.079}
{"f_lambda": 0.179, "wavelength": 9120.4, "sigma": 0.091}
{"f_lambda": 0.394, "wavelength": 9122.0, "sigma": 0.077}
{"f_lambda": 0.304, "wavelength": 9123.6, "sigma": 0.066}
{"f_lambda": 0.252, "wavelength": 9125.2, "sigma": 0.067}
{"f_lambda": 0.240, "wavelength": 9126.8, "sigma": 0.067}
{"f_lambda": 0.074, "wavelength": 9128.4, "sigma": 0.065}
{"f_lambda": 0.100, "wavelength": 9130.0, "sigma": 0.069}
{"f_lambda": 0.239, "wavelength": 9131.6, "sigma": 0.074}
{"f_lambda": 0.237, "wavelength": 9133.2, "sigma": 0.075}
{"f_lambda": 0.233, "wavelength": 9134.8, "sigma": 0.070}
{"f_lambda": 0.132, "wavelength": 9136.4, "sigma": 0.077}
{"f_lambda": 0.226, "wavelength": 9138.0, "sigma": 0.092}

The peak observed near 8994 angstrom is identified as H-gamma 4340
